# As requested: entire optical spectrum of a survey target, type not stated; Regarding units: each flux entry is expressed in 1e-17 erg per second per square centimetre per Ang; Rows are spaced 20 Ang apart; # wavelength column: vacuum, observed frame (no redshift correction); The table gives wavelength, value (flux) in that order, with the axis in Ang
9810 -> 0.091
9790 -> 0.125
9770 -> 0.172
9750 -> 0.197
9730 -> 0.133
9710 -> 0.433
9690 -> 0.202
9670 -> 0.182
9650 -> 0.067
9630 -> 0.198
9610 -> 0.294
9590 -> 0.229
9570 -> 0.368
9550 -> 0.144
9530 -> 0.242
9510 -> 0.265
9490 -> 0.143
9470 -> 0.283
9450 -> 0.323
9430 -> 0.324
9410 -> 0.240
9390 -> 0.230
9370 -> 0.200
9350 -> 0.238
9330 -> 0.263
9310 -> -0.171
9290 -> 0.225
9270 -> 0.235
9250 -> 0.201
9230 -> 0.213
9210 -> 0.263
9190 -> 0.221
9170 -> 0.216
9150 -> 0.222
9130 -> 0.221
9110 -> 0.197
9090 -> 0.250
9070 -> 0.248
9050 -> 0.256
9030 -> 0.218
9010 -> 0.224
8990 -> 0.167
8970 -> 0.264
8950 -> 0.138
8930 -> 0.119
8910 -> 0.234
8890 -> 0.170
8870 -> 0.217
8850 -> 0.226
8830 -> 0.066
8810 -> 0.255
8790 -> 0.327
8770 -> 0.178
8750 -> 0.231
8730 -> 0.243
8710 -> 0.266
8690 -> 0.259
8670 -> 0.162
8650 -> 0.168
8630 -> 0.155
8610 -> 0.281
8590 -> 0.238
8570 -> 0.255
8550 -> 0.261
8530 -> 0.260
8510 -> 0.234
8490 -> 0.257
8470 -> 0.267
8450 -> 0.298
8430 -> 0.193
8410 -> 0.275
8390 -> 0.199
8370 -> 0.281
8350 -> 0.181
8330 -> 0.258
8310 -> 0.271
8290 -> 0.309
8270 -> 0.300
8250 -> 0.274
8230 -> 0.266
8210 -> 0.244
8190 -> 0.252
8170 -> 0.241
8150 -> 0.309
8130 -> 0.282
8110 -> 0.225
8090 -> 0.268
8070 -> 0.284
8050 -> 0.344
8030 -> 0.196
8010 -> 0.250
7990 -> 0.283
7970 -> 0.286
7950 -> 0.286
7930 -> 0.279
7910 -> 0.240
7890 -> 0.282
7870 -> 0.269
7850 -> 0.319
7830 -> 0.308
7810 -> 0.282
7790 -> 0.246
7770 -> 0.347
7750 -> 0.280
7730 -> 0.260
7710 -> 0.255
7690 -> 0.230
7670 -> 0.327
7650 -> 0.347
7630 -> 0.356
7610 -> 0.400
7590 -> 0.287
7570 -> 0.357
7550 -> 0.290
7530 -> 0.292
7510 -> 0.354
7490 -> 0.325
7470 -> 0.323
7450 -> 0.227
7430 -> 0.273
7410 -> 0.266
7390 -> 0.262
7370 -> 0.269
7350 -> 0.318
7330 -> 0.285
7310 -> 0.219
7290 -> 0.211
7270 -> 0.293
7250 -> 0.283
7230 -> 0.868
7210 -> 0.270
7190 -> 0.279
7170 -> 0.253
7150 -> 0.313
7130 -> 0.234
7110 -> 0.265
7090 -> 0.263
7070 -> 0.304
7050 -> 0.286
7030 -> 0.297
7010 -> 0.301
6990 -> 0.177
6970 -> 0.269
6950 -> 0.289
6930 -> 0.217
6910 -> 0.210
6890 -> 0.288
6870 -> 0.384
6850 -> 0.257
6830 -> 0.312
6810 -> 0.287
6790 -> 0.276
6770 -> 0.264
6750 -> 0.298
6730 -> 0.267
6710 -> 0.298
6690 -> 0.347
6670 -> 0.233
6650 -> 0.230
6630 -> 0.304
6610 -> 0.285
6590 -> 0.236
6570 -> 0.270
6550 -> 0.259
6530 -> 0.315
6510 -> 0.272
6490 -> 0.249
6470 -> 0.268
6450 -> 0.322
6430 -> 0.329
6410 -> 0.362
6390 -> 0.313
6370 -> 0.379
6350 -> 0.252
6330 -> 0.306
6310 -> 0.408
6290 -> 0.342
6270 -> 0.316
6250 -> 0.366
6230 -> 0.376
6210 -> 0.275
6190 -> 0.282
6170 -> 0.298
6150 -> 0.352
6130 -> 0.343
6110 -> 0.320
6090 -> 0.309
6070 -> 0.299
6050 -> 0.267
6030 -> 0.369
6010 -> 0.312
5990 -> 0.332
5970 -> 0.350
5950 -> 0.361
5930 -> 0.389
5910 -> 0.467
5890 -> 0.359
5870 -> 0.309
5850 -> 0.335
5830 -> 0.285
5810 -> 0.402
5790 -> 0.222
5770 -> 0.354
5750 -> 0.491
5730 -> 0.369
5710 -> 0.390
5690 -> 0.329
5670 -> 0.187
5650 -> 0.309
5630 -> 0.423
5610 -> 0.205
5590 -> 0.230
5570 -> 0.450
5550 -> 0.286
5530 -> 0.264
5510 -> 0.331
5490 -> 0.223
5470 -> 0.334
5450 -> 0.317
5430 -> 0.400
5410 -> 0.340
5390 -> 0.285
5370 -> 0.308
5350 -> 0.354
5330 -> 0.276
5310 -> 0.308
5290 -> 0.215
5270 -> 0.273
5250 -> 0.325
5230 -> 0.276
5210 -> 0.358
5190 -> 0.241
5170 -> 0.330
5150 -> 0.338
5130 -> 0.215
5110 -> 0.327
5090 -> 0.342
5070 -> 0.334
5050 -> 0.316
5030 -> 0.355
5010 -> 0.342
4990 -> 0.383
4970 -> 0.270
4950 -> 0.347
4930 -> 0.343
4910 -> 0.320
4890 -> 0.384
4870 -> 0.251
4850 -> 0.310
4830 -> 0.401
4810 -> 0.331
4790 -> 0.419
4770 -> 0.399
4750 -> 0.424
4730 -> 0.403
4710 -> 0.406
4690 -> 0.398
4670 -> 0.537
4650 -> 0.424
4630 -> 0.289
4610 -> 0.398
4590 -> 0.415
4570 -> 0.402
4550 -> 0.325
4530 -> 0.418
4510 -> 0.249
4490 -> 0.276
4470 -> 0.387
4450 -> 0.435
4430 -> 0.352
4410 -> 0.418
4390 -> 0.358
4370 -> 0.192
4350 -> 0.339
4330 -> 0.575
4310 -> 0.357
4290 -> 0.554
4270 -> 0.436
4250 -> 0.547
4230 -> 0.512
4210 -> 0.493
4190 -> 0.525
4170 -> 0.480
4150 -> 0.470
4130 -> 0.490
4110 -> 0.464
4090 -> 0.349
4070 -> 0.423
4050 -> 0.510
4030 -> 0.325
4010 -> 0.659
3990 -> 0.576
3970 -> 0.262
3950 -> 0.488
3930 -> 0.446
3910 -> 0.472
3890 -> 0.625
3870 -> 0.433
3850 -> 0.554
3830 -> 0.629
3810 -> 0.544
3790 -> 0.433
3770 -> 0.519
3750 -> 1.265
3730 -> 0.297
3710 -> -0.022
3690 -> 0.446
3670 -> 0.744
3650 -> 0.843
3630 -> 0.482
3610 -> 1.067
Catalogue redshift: 0.94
